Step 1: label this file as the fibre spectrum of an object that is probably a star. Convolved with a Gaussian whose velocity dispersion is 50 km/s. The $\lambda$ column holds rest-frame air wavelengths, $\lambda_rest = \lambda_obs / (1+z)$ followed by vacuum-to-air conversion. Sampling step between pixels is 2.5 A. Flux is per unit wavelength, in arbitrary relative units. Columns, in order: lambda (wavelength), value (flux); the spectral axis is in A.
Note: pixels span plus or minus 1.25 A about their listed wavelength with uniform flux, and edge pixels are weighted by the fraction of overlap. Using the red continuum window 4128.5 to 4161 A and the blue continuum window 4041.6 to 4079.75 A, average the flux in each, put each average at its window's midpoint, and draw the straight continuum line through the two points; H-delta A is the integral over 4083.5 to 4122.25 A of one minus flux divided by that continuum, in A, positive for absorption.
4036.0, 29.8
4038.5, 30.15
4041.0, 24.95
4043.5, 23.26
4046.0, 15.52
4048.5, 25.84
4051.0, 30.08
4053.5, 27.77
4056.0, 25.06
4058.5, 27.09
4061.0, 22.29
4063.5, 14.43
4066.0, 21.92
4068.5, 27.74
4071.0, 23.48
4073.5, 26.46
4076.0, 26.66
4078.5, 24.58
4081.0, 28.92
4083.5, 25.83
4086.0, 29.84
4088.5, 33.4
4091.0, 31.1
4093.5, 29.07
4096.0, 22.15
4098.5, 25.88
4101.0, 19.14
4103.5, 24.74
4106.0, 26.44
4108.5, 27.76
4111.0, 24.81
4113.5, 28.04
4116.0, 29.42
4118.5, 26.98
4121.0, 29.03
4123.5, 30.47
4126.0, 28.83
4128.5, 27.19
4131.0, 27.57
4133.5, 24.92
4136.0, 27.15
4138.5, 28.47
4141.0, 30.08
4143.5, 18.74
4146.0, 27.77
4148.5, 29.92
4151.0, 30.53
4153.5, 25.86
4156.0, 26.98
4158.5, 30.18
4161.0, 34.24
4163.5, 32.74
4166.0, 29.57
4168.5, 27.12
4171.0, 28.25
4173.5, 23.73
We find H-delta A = -1.9 A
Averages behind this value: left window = 24.2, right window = 27.6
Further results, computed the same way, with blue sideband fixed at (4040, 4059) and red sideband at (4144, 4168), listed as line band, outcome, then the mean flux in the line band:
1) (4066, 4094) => -1.6 A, 27.6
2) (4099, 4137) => 1.3 A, 26.8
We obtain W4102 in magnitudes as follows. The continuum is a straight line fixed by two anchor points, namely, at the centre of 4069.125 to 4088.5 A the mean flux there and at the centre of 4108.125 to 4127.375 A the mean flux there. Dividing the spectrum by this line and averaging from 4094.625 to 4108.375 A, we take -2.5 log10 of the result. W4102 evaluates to 0.15 mag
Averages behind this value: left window 27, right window 28.2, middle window 24.1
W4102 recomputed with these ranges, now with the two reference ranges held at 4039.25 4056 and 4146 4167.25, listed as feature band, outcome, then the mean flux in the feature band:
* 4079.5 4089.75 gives -0.11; 29.4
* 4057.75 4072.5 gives 0.13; 22.7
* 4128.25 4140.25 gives 0.06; 27.2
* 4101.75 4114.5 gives 0.06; 26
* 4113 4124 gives -0.02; 28.7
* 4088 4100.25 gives -0.03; 27.6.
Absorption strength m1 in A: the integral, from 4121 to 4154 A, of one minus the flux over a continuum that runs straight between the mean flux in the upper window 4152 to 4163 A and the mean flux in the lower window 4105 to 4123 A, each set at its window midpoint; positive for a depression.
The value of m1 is 1.2 A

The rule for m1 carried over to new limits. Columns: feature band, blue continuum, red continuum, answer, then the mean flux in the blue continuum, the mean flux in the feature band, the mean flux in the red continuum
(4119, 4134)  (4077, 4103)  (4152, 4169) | 0.1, 26.9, 28.1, 29.6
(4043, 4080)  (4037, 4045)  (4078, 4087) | 3.4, 25.9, 24.2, 27.4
